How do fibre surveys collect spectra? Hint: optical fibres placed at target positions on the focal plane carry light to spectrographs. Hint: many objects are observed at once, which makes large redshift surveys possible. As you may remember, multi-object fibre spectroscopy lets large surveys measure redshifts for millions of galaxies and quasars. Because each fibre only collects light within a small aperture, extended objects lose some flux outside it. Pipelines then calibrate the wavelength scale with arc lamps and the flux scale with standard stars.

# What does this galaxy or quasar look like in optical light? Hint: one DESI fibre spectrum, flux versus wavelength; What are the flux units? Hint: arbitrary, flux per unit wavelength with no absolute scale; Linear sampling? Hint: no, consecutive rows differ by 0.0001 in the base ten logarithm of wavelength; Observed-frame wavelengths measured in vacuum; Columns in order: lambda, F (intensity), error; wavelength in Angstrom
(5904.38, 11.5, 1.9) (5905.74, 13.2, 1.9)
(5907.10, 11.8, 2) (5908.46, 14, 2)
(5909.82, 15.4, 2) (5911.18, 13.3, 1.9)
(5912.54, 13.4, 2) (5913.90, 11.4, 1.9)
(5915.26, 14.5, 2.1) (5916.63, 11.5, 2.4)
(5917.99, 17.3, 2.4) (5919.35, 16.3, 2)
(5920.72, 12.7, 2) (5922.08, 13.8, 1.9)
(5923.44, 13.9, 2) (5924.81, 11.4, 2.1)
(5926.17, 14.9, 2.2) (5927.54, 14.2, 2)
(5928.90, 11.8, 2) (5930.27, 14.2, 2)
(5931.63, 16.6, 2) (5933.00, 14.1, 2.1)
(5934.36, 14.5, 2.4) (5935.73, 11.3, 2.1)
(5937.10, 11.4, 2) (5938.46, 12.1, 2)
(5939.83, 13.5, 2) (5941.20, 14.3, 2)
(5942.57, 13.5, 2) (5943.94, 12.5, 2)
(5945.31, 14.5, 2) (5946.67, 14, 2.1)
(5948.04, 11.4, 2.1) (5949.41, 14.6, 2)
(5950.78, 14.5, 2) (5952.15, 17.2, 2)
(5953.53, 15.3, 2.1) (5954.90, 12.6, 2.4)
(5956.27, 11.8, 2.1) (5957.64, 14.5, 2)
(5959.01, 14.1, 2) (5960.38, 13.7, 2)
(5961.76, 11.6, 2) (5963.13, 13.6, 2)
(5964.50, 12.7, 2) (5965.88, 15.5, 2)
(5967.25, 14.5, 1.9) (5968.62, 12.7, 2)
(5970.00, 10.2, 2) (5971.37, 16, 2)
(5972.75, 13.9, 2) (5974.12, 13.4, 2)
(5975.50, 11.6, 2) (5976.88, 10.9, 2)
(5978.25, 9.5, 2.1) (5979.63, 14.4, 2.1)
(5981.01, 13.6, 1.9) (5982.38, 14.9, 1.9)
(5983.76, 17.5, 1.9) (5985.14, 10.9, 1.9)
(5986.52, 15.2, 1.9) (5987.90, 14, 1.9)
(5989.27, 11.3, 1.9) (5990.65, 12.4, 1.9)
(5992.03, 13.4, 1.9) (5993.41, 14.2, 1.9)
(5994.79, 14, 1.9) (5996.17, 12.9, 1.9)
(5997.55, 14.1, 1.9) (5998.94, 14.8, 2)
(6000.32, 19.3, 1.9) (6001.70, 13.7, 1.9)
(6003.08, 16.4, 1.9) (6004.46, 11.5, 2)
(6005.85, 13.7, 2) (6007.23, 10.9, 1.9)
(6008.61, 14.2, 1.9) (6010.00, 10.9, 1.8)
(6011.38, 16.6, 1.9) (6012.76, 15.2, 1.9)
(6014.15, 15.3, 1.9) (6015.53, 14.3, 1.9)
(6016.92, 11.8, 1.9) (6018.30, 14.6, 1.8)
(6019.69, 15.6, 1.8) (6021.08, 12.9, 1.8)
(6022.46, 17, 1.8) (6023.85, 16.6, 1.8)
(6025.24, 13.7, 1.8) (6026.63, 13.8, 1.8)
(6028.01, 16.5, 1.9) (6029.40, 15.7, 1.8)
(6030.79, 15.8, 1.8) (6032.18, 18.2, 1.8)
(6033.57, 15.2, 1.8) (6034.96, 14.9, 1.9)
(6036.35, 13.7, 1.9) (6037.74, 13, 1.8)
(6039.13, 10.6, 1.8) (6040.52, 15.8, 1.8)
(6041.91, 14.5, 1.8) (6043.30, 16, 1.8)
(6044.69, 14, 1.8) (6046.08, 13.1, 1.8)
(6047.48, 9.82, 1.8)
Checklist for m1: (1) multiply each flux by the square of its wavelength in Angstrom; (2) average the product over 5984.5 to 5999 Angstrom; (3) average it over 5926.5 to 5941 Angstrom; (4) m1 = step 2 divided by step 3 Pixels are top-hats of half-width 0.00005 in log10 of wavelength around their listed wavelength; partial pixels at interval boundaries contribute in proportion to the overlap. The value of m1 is 1.01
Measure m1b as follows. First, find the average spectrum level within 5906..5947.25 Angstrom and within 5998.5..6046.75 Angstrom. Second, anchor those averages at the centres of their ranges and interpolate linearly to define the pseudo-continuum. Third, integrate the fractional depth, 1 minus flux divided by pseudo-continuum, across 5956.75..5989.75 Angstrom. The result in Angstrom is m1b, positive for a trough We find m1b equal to 1.7 Angstrom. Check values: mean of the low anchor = 13.6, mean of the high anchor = 14.6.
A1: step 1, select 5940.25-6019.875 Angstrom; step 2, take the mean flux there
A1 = 13.7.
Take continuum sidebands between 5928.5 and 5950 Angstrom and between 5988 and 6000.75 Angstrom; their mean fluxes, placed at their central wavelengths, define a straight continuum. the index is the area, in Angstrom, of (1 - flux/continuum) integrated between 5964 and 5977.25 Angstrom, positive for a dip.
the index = 0.5 Angstrom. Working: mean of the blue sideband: 13.4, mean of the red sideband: 13.9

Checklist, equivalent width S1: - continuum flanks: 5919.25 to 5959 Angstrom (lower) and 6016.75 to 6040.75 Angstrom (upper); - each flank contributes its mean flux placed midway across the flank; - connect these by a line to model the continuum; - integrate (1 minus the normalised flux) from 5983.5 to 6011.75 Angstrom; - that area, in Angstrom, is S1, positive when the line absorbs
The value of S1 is 1.1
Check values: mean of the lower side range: 13.7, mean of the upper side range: 14.8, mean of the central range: 13.8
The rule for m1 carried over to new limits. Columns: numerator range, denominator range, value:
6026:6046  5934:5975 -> 1.13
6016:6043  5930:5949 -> 1.13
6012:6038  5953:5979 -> 1.17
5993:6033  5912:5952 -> 1.10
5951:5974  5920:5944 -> 1.04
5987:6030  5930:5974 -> 1.06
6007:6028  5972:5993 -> 1.11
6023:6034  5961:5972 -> 1.20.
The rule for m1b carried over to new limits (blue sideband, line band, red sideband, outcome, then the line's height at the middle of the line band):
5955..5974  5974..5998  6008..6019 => 0.9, 13.7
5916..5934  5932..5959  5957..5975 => 0.4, 13.8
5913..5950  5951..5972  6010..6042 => 0.3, 13.9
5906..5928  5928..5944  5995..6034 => 0.6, 13.9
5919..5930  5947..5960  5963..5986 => -0.6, 13.4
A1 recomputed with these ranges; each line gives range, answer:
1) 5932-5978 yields 13.4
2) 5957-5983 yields 13.2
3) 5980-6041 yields 14.3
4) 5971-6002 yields 13.7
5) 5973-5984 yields 13.1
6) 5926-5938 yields 13.6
